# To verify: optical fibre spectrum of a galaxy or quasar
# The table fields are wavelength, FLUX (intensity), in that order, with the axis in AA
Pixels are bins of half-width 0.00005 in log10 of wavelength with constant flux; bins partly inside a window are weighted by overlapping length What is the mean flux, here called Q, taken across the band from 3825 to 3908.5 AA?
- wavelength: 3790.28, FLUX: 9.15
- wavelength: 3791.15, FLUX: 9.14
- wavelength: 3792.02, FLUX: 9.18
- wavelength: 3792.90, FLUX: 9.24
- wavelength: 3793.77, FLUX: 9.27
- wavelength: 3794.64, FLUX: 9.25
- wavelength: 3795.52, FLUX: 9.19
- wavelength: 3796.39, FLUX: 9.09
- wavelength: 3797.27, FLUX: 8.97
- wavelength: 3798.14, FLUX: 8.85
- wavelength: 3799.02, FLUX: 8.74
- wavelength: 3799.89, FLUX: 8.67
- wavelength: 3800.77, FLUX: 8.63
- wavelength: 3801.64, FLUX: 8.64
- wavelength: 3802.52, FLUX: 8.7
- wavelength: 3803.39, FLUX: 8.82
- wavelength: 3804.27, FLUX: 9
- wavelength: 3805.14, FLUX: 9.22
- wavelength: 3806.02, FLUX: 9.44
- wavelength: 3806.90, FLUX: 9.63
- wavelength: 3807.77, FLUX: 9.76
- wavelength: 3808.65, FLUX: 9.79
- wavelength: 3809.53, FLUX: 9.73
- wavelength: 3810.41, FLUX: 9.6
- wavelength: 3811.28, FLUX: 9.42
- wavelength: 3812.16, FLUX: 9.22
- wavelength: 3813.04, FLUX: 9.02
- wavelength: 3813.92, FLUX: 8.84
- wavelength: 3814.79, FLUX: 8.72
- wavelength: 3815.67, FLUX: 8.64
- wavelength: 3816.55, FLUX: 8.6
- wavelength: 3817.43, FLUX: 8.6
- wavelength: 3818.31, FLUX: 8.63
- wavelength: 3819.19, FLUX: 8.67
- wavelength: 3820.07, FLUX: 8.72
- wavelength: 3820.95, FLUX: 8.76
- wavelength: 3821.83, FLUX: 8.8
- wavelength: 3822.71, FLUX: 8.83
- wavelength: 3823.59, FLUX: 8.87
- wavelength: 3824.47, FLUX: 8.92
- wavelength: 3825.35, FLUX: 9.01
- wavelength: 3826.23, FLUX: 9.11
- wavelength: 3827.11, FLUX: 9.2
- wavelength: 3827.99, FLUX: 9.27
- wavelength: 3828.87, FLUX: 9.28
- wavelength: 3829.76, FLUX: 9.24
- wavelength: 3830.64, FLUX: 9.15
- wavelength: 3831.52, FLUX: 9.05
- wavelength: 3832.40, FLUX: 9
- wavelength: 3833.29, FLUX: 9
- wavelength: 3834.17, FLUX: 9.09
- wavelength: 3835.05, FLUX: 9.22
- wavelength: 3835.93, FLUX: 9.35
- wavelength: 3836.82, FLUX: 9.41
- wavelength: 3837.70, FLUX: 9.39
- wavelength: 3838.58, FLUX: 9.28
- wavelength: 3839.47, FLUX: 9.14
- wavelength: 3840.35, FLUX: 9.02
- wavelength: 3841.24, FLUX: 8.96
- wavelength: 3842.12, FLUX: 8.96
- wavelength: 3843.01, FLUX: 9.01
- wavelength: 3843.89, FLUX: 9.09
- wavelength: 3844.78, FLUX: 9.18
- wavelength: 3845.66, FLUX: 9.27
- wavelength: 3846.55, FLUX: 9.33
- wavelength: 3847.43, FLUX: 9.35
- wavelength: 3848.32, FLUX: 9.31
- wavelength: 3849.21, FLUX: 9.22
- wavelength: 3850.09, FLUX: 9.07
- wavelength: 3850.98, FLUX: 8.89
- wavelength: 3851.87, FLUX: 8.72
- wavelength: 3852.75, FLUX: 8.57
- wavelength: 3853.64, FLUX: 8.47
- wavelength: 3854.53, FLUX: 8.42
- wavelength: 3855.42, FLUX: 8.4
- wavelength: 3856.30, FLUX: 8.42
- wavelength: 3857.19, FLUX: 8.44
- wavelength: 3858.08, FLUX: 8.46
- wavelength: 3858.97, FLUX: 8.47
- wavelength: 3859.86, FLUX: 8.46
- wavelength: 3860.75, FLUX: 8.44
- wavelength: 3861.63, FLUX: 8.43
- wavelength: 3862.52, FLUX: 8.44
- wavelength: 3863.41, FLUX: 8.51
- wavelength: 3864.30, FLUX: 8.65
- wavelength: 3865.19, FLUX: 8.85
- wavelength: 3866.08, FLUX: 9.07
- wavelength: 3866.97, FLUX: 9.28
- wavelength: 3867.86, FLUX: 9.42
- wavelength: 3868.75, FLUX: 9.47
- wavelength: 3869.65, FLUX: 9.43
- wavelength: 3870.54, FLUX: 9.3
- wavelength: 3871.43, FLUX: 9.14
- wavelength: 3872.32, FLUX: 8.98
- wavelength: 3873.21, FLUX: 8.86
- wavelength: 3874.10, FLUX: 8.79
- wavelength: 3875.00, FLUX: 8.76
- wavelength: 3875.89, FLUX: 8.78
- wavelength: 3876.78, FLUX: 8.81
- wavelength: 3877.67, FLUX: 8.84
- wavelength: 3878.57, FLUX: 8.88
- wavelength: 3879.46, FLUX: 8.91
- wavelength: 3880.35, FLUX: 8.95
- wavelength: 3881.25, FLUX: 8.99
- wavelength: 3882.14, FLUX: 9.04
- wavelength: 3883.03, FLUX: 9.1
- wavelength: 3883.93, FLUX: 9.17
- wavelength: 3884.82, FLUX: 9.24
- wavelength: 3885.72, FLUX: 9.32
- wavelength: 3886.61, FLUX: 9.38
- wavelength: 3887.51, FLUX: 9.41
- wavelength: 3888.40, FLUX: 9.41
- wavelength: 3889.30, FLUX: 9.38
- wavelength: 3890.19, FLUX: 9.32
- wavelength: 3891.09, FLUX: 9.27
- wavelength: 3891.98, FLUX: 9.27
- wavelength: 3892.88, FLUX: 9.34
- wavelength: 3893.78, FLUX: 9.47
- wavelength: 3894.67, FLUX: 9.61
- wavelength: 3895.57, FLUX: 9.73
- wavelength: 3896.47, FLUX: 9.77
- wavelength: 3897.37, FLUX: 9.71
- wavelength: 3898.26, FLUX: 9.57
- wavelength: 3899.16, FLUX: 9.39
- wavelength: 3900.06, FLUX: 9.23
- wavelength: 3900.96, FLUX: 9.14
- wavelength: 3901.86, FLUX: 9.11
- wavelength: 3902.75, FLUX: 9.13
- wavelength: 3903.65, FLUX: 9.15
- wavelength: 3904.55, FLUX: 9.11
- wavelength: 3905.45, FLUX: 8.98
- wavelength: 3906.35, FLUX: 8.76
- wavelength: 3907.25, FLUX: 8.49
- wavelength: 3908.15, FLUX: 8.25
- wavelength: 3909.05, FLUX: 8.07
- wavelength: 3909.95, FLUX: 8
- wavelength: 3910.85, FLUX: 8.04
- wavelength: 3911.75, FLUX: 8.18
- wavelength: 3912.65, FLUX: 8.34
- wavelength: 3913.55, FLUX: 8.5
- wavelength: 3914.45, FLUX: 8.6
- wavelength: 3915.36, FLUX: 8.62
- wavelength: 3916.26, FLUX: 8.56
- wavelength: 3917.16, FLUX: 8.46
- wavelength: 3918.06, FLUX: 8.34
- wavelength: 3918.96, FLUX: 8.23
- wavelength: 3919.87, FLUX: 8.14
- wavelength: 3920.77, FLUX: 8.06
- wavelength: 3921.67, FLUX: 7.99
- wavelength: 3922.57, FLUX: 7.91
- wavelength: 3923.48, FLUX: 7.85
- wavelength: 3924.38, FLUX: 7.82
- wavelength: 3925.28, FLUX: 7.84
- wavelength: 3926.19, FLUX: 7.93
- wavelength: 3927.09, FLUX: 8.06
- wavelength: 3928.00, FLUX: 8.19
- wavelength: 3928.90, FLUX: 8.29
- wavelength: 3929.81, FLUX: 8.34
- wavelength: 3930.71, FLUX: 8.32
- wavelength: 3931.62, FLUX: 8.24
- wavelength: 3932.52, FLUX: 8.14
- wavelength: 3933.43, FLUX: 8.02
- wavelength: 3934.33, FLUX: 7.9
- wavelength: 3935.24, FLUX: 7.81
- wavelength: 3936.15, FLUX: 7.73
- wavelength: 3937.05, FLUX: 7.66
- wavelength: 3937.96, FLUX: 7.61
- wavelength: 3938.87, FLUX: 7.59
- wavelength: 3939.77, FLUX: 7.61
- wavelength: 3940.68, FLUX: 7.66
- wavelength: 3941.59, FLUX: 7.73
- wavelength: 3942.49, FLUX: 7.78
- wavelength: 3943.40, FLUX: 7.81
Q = 9.05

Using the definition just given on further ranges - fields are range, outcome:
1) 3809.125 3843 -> 9.04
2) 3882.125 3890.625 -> 9.29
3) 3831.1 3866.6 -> 8.9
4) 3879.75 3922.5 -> 8.91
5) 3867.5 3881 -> 9.01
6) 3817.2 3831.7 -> 8.95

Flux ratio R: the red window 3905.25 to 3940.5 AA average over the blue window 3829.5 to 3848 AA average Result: 0.89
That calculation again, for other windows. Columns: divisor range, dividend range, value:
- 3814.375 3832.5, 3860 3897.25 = 1.02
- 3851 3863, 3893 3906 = 1.10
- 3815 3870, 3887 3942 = 0.96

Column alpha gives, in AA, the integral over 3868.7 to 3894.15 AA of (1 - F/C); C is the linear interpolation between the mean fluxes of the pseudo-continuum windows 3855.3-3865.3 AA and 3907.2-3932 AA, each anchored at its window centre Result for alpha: -2.26 AA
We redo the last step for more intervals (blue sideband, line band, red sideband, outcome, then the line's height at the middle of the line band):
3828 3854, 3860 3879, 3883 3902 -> 0.7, 9.26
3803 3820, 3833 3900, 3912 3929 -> -3.2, 8.65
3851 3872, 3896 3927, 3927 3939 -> -1.2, 8.22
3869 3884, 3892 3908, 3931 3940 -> -1.4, 8.53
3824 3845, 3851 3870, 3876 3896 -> 1.0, 9.18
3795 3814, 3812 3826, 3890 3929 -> 0.4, 9.07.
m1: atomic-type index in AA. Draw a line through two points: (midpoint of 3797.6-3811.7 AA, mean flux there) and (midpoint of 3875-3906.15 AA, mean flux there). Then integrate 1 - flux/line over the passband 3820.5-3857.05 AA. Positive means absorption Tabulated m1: 0.7 AA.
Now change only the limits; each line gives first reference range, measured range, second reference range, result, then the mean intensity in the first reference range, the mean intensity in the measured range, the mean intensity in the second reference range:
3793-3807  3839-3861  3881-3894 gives 0.7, 9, 8.84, 9.28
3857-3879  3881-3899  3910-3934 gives -1.7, 8.84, 9.38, 8.19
